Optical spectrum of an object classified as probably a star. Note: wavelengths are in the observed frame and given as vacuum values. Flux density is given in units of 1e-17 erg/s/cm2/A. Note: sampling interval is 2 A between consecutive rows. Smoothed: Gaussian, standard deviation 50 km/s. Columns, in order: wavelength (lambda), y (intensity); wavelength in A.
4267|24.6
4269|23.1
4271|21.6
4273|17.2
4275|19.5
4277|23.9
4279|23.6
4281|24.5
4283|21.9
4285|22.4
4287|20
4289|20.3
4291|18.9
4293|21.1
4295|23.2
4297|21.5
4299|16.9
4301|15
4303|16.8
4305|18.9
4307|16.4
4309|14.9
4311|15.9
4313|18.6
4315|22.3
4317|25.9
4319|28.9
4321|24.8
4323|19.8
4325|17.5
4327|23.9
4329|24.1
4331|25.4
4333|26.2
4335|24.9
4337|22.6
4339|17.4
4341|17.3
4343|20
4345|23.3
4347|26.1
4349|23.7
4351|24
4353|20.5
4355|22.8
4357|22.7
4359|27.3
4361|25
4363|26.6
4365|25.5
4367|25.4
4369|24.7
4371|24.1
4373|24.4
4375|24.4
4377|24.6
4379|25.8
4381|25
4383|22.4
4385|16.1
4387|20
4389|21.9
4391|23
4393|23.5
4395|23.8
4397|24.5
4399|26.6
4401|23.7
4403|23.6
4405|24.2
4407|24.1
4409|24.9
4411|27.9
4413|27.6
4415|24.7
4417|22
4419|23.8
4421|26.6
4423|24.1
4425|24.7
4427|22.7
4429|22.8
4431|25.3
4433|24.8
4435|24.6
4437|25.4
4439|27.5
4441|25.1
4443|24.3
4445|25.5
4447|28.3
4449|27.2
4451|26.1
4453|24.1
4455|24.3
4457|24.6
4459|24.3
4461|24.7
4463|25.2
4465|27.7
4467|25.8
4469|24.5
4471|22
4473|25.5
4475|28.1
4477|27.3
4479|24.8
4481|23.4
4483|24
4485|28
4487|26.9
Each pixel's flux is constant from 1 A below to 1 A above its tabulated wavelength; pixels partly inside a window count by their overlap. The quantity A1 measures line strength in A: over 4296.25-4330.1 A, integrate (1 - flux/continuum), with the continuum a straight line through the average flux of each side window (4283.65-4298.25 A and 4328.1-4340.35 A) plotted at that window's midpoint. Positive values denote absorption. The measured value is 3.2 A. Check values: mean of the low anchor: 21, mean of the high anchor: 23.3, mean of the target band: 20.1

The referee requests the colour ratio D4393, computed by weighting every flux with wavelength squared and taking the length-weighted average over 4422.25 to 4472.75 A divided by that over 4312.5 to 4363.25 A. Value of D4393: 1.1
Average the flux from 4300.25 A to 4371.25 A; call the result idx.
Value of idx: 22.2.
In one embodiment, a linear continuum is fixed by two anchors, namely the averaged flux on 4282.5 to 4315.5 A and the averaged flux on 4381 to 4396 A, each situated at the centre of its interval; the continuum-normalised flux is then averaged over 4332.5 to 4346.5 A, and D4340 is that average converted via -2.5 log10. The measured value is -0.07 mag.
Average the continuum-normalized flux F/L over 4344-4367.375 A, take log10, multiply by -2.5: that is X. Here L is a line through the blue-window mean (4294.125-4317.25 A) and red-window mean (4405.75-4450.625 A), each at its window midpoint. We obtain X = -0.15 mag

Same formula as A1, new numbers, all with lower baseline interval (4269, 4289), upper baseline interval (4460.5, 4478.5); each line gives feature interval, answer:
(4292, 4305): 1.75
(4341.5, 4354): 0.20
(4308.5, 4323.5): 0.51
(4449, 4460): 0.18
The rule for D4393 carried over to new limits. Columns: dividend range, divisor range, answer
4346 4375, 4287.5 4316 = 1.35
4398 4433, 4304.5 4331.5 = 1.22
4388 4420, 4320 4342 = 1.14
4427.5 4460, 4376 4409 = 1.11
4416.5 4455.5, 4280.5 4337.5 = 1.25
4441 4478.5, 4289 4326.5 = 1.37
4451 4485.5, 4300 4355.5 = 1.26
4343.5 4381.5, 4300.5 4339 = 1.18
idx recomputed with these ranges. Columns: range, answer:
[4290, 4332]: 20.5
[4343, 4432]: 24.1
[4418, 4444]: 24.7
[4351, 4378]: 24.4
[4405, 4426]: 25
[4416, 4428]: 24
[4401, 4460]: 25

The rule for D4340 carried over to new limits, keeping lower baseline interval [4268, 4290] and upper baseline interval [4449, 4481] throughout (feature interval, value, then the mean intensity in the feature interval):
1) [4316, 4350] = -0.02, 23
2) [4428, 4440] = -0.02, 25.1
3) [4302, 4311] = 0.31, 16.7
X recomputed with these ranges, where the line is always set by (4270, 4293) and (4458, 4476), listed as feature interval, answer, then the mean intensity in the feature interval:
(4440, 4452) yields -0.05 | 26.1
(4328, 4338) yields -0.10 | 24.6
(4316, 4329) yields -0.07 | 23.5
